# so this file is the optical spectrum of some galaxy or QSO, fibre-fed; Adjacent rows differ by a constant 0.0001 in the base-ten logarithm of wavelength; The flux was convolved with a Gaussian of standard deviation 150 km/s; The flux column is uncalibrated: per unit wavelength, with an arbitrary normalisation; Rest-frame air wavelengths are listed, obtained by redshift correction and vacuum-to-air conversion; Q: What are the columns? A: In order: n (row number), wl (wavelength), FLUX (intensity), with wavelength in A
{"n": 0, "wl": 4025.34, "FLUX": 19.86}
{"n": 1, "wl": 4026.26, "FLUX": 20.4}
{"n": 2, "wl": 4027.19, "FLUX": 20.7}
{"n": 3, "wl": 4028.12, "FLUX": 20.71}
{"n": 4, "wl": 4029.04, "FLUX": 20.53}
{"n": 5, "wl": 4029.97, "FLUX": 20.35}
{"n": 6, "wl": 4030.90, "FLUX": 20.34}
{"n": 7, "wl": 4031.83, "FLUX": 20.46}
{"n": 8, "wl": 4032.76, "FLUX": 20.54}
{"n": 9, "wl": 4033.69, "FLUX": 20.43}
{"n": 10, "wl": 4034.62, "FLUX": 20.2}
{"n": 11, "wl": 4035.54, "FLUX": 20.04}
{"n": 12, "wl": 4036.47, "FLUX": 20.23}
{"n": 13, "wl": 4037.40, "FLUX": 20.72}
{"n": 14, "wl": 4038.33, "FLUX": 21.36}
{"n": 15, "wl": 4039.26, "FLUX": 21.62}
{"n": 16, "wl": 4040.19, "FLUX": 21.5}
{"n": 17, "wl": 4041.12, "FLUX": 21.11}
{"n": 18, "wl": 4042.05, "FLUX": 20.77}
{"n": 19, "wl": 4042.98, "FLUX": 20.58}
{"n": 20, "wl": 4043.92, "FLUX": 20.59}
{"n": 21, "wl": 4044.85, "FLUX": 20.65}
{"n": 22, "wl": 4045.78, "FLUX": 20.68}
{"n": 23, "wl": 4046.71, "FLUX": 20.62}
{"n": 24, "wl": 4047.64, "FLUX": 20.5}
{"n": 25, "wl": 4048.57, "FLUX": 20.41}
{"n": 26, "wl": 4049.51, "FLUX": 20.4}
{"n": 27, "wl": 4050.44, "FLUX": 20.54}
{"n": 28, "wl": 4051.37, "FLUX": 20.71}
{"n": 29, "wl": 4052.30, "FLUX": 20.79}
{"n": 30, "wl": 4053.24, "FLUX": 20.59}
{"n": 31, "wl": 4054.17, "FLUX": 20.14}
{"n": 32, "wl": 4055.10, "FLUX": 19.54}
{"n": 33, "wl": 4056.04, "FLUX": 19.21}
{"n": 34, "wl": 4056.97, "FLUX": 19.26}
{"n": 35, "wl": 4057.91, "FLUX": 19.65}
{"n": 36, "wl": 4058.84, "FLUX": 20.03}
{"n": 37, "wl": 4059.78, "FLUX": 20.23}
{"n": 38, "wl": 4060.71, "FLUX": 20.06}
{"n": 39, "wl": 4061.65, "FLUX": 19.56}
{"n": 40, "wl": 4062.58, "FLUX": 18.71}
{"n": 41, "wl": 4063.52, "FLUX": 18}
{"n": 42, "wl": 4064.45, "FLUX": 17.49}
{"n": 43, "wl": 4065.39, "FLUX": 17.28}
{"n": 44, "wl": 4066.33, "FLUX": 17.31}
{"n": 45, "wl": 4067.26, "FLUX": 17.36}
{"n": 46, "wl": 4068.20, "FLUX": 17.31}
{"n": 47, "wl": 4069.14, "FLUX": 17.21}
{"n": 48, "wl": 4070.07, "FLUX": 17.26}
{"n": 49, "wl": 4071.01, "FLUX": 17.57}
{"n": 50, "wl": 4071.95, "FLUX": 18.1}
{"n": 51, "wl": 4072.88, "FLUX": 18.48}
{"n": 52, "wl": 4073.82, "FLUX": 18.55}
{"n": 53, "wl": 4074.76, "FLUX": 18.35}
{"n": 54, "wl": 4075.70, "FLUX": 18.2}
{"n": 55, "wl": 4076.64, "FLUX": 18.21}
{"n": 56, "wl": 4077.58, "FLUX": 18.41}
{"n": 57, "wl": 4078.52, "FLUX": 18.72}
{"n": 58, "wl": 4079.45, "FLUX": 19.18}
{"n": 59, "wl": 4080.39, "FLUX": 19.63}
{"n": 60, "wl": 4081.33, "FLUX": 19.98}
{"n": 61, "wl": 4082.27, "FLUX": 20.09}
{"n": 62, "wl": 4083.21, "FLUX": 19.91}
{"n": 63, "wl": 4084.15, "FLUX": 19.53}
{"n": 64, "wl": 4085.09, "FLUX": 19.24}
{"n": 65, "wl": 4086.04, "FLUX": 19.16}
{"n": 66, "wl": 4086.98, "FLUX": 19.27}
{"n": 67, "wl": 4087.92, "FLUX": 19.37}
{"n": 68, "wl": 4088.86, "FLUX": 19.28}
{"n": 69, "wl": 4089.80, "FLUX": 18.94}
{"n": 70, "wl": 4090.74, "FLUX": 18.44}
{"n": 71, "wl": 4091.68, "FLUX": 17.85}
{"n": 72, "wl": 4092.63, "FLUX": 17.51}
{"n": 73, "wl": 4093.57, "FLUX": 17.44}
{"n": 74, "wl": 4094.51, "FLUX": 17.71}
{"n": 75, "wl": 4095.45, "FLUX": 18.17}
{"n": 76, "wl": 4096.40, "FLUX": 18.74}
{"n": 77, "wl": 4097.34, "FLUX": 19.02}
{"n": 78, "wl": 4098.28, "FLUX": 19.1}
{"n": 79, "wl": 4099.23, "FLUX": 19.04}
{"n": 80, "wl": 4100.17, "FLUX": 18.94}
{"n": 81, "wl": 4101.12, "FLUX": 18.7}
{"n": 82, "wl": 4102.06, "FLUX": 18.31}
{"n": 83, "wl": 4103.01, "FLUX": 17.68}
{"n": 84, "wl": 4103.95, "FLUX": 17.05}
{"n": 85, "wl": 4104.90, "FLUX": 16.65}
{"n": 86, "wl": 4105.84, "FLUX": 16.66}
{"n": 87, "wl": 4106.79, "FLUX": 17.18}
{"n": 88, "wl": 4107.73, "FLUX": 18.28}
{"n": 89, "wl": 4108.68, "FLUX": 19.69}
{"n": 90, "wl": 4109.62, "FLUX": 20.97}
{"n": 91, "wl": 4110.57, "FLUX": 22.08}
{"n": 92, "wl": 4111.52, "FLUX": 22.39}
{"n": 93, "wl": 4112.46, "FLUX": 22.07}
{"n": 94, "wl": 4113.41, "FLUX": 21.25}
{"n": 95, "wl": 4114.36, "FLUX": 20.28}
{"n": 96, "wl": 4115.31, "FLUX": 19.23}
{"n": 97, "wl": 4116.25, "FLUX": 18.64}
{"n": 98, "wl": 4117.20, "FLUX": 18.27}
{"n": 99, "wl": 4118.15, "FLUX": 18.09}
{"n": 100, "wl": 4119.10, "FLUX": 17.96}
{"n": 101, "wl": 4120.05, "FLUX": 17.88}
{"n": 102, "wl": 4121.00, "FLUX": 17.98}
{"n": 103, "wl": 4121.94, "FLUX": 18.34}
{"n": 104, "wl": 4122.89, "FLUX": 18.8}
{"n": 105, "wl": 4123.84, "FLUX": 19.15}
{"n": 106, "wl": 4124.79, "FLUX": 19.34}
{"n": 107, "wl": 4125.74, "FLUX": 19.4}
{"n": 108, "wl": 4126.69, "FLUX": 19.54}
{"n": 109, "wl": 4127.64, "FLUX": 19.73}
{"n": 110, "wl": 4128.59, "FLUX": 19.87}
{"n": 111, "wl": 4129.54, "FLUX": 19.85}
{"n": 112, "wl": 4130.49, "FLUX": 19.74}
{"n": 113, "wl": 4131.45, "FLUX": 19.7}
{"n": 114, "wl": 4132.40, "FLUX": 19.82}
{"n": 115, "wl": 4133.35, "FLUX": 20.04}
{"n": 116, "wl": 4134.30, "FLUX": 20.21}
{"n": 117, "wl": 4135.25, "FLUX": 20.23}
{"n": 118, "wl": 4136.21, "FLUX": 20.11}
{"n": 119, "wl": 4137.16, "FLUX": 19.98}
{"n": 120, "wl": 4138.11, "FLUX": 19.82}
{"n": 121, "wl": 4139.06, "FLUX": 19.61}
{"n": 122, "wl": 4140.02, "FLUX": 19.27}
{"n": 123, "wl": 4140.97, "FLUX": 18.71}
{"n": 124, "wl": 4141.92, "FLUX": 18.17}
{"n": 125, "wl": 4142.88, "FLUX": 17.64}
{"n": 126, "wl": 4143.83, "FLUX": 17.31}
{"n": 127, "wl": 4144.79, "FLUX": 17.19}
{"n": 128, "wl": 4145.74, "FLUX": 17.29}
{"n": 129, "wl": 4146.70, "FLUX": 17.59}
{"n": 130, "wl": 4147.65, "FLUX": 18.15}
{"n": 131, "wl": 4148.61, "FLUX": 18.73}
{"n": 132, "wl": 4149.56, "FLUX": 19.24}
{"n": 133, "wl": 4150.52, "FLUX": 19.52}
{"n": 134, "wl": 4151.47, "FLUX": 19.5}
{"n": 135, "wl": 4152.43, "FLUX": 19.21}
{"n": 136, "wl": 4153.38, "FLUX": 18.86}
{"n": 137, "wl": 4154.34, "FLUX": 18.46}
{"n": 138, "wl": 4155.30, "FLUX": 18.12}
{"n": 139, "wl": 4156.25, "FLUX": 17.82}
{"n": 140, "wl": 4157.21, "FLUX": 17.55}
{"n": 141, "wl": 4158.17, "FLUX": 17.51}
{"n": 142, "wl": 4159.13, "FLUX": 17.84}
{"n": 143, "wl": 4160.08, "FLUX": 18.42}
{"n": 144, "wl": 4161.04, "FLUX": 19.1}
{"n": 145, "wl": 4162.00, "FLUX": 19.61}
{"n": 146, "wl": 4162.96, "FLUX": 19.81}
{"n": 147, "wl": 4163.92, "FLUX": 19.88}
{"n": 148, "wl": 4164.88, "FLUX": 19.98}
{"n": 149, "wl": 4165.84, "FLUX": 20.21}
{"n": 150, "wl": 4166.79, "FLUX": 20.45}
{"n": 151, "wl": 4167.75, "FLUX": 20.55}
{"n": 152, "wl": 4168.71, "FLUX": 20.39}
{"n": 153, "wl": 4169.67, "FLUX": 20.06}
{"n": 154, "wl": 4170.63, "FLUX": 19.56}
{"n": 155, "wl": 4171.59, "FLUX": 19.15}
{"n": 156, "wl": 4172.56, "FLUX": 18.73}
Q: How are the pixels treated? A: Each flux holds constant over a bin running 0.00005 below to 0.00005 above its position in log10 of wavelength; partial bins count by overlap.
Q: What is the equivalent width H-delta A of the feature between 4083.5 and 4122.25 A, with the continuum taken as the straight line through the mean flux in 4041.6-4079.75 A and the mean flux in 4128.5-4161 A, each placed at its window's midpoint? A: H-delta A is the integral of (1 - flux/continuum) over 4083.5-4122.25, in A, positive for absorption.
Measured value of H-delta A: 0.4 A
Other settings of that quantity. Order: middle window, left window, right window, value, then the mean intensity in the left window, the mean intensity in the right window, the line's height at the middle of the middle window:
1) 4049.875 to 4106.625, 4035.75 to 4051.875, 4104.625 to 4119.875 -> 3.79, 20.8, 19.4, 20.1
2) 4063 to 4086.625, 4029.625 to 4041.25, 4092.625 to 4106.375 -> 0.78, 20.7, 18.1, 19.1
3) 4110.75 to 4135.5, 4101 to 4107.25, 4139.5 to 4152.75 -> -2.38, 17.4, 18.4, 17.8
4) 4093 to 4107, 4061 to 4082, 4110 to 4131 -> 0.71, 18.3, 19.5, 19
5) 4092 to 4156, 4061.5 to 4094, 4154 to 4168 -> -0.57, 18.5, 19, 18.8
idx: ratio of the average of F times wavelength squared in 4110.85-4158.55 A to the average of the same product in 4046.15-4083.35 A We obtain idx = 1.0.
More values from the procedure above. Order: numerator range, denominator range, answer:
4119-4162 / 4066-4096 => 1.05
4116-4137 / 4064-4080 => 1.10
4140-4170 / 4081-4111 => 1.03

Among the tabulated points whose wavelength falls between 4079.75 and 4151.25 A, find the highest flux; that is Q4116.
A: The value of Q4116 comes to 22.39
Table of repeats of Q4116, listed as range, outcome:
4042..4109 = 20.79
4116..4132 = 19.87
